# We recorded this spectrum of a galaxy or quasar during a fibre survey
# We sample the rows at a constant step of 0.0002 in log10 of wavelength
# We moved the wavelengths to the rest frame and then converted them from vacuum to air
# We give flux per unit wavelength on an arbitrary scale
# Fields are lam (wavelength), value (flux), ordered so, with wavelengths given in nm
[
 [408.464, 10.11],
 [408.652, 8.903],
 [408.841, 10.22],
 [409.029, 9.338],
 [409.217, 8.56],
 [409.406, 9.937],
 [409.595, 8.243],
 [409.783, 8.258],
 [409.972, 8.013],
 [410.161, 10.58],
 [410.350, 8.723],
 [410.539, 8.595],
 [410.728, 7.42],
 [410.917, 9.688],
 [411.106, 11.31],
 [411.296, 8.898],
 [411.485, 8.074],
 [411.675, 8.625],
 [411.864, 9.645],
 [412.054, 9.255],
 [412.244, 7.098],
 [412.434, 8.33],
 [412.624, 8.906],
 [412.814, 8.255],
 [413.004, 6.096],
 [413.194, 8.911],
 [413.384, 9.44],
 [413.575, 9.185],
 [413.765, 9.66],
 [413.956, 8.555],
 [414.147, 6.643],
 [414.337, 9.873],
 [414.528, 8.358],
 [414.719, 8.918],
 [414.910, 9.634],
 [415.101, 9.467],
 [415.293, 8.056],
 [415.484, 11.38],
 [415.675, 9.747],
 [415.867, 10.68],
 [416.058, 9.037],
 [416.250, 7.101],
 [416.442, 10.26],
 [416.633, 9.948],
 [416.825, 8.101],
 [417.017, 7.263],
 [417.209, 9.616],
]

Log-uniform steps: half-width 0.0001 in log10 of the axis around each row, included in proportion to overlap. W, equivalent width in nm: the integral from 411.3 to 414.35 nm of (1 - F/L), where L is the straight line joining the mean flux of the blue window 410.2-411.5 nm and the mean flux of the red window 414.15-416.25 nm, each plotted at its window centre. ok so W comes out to 0.22 nm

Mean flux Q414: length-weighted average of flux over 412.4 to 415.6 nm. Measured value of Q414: 8.82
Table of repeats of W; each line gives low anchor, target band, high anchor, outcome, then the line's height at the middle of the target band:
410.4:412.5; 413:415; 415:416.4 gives 0.08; 9.16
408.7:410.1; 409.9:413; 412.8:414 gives 0.01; 8.79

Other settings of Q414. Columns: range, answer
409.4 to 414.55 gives 8.72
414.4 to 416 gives 9.53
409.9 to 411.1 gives 9.04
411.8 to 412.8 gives 8.58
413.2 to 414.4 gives 8.87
